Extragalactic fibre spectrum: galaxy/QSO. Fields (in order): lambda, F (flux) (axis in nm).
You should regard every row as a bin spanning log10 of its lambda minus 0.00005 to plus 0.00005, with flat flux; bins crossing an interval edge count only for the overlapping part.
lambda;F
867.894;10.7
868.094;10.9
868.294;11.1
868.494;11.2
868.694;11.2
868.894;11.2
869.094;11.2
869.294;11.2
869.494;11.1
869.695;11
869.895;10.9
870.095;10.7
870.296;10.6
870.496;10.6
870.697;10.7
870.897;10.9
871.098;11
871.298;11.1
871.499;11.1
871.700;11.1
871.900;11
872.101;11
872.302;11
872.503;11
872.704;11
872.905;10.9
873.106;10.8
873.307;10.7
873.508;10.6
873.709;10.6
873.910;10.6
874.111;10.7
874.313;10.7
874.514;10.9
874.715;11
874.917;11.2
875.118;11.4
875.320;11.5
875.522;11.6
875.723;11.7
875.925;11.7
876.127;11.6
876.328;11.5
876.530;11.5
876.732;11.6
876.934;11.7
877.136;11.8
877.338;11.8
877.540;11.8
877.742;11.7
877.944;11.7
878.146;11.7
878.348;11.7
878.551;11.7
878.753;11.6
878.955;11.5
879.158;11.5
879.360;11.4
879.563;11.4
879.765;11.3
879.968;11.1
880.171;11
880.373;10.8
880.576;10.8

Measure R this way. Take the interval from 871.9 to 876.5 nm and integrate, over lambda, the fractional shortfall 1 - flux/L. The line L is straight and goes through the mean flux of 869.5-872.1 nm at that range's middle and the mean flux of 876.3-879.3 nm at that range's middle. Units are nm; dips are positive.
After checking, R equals 0.08 nm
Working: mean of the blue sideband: 10.9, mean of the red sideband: 11.7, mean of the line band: 11.1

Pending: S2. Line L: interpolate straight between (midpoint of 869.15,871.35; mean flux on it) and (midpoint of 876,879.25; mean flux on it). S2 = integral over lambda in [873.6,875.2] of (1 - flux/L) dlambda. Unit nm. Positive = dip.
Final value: 0.06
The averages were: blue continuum 10.9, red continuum 11.7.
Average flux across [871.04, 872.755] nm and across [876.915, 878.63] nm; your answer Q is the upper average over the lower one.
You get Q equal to 1.1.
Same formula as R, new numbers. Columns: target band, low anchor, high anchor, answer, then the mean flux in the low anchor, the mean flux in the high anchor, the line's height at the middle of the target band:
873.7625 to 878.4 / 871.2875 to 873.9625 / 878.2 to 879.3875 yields -0.061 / 10.9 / 11.6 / 11.3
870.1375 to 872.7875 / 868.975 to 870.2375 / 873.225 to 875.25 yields 0.004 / 11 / 10.9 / 10.9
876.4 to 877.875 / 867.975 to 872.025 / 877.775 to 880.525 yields -0.049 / 11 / 11.4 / 11.3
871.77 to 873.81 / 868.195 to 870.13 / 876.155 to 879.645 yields 0.081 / 11.1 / 11.6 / 11.3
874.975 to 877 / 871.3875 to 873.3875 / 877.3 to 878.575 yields -0.020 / 11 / 11.7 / 11.5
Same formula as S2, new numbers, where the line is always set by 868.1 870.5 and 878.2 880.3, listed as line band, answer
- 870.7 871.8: 0.01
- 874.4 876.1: -0.02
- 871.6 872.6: 0.01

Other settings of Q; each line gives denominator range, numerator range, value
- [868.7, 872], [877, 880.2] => 1.05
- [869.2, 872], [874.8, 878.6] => 1.06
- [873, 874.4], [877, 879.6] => 1.09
